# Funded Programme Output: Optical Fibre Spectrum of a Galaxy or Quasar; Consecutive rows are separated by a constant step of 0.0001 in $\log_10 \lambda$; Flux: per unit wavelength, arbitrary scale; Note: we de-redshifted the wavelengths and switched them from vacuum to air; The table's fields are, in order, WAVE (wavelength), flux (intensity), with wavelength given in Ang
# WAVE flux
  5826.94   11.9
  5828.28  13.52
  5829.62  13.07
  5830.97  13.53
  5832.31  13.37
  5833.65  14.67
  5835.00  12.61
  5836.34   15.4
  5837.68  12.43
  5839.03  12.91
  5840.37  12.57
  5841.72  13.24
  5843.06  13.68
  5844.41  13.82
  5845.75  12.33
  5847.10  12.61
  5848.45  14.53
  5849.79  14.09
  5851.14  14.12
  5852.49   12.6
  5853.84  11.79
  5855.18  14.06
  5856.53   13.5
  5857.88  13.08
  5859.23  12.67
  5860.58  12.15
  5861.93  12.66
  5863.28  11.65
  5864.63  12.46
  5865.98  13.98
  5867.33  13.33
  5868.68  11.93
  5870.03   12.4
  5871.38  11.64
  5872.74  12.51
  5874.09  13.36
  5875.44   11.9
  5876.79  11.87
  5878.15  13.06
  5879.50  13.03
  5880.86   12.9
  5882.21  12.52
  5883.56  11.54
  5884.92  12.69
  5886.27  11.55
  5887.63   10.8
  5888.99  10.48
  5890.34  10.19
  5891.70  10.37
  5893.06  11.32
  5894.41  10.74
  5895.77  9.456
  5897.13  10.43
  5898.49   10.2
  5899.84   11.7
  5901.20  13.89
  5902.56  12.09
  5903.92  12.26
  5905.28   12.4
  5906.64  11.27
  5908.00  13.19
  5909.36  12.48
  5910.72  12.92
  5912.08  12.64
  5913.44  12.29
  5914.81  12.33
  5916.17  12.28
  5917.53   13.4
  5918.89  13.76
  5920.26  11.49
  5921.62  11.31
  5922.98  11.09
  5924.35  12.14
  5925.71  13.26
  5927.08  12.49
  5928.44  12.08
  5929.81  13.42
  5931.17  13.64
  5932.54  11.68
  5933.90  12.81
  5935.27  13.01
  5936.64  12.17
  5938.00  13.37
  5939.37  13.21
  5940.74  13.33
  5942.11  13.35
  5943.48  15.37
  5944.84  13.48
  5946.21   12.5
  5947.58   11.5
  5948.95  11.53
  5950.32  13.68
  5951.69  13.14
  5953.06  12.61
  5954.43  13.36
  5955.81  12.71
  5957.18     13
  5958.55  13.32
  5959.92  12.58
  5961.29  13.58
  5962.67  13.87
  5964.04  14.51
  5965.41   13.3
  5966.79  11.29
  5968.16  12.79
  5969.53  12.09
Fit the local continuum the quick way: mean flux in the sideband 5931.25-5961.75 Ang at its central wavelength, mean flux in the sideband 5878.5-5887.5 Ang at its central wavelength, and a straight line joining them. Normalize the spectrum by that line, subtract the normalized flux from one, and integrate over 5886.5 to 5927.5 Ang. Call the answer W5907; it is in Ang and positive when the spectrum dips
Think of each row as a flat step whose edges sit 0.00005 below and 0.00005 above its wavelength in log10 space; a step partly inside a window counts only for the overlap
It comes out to 2.4 Ang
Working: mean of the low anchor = 12.3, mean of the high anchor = 13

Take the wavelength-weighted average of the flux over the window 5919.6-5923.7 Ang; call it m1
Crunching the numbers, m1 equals 11.3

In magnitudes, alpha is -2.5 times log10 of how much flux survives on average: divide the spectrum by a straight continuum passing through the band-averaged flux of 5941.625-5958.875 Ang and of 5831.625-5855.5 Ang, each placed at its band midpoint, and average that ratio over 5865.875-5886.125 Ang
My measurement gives 0.06 mag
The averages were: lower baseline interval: 13.4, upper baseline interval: 13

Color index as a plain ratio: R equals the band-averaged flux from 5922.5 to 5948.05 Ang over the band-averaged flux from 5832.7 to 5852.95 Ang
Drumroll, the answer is 1.0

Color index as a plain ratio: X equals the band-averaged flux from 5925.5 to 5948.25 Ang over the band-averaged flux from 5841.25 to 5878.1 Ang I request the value 1.01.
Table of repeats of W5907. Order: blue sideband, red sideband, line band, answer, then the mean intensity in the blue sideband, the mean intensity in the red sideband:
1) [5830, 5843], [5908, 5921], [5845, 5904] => 3.7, 13.4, 12.6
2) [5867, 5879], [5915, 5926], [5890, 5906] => 1.4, 12.4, 12.3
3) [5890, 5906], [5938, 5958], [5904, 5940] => -1.2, 11.3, 13.1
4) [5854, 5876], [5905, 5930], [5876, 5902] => 2.2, 12.7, 12.4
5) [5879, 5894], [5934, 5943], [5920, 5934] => 0.5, 11.5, 13.1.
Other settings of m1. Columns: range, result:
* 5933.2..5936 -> 12.9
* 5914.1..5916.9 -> 12.3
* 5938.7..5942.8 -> 13.3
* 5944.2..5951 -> 12.5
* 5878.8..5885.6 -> 12.5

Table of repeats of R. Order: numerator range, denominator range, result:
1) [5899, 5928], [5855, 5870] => 0.97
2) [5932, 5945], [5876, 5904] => 1.14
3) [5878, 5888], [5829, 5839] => 0.91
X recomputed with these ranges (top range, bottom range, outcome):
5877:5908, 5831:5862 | 0.88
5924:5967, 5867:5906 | 1.10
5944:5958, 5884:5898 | 1.18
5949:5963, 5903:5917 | 1.05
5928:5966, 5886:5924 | 1.12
